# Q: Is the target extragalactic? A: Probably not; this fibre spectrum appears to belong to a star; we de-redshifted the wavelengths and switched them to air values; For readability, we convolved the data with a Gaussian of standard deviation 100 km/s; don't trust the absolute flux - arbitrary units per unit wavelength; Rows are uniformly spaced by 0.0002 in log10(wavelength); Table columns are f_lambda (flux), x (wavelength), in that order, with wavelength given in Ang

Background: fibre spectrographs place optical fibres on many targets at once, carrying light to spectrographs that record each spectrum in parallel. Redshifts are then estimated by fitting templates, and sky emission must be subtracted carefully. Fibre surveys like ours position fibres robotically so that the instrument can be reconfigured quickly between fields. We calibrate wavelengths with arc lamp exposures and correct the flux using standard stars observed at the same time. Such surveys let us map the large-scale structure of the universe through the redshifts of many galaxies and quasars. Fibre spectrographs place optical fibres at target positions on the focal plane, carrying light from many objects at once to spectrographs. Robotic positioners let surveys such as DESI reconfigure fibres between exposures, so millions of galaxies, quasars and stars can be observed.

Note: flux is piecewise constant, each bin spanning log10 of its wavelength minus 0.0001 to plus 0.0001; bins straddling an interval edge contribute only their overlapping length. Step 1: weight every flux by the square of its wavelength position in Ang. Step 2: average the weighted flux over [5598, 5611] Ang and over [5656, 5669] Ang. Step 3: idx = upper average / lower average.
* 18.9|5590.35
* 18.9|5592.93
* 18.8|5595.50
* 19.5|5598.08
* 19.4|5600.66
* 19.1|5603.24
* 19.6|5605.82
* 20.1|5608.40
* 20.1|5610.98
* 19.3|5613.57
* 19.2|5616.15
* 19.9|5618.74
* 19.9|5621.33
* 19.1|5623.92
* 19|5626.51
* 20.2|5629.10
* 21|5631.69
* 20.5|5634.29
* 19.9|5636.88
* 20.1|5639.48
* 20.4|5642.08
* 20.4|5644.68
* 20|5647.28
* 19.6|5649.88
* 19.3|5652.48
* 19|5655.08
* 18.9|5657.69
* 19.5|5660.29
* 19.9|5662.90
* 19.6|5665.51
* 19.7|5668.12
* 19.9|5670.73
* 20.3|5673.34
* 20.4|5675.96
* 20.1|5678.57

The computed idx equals 1.0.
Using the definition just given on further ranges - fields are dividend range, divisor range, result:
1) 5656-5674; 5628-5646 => 0.98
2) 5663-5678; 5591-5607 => 1.07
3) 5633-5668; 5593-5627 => 1.03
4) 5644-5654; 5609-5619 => 1.02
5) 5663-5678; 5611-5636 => 1.03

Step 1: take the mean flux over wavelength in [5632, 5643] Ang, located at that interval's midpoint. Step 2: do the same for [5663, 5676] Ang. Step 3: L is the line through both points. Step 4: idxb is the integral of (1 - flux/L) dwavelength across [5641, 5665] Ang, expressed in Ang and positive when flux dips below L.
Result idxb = 0.5 Ang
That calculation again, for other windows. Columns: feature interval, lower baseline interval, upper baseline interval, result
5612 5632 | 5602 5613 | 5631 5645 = 0.37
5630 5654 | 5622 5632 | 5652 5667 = -0.69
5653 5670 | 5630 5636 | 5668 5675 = 0.63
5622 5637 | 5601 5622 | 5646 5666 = -0.29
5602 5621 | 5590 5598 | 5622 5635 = -0.18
